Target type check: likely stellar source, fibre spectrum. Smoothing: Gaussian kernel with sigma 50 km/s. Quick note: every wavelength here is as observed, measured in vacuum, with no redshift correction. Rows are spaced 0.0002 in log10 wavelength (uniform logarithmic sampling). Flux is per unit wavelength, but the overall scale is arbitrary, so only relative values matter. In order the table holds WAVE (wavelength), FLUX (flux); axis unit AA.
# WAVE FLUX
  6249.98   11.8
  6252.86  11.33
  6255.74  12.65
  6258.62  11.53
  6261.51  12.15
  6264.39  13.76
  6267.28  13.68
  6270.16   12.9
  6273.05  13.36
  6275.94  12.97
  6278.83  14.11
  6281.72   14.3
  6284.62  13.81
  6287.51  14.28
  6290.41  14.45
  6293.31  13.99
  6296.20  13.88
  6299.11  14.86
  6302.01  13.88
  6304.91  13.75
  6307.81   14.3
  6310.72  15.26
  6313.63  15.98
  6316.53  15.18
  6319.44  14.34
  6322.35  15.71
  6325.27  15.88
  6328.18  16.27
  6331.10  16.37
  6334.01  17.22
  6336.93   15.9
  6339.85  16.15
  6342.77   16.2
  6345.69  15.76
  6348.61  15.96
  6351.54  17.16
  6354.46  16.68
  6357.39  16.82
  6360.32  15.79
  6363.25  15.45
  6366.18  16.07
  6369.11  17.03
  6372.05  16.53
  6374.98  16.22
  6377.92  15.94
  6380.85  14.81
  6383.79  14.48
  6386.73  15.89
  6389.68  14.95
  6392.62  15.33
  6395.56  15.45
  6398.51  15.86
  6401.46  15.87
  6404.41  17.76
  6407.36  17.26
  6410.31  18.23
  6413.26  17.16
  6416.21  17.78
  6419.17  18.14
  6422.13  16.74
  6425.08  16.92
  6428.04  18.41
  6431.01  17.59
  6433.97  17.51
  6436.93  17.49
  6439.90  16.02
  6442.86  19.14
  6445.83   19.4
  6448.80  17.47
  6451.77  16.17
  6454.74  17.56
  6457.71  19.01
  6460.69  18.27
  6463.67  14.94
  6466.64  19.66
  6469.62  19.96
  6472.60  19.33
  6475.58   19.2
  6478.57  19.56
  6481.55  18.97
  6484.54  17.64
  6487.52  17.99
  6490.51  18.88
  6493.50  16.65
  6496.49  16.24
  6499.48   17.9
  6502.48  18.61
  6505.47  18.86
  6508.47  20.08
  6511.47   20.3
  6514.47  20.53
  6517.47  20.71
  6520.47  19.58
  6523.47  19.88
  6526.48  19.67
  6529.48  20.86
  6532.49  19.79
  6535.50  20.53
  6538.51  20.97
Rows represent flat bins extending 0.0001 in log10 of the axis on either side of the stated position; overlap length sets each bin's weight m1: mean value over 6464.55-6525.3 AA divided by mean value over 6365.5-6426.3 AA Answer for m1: 1.16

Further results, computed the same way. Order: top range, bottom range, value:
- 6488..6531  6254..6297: 1.43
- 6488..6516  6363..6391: 1.18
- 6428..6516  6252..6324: 1.32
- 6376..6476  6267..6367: 1.14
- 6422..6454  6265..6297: 1.27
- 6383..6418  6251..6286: 1.26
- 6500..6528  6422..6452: 1.12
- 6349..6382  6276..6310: 1.15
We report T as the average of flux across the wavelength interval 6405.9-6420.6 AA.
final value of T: 17.7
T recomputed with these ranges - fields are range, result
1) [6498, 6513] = 19.1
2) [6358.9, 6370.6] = 16.1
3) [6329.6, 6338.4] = 16.5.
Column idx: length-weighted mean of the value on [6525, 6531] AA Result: 20.3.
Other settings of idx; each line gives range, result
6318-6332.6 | 15.7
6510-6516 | 20.4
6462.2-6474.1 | 18.5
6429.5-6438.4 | 17.5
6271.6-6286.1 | 13.7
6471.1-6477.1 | 19.2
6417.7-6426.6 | 17.3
